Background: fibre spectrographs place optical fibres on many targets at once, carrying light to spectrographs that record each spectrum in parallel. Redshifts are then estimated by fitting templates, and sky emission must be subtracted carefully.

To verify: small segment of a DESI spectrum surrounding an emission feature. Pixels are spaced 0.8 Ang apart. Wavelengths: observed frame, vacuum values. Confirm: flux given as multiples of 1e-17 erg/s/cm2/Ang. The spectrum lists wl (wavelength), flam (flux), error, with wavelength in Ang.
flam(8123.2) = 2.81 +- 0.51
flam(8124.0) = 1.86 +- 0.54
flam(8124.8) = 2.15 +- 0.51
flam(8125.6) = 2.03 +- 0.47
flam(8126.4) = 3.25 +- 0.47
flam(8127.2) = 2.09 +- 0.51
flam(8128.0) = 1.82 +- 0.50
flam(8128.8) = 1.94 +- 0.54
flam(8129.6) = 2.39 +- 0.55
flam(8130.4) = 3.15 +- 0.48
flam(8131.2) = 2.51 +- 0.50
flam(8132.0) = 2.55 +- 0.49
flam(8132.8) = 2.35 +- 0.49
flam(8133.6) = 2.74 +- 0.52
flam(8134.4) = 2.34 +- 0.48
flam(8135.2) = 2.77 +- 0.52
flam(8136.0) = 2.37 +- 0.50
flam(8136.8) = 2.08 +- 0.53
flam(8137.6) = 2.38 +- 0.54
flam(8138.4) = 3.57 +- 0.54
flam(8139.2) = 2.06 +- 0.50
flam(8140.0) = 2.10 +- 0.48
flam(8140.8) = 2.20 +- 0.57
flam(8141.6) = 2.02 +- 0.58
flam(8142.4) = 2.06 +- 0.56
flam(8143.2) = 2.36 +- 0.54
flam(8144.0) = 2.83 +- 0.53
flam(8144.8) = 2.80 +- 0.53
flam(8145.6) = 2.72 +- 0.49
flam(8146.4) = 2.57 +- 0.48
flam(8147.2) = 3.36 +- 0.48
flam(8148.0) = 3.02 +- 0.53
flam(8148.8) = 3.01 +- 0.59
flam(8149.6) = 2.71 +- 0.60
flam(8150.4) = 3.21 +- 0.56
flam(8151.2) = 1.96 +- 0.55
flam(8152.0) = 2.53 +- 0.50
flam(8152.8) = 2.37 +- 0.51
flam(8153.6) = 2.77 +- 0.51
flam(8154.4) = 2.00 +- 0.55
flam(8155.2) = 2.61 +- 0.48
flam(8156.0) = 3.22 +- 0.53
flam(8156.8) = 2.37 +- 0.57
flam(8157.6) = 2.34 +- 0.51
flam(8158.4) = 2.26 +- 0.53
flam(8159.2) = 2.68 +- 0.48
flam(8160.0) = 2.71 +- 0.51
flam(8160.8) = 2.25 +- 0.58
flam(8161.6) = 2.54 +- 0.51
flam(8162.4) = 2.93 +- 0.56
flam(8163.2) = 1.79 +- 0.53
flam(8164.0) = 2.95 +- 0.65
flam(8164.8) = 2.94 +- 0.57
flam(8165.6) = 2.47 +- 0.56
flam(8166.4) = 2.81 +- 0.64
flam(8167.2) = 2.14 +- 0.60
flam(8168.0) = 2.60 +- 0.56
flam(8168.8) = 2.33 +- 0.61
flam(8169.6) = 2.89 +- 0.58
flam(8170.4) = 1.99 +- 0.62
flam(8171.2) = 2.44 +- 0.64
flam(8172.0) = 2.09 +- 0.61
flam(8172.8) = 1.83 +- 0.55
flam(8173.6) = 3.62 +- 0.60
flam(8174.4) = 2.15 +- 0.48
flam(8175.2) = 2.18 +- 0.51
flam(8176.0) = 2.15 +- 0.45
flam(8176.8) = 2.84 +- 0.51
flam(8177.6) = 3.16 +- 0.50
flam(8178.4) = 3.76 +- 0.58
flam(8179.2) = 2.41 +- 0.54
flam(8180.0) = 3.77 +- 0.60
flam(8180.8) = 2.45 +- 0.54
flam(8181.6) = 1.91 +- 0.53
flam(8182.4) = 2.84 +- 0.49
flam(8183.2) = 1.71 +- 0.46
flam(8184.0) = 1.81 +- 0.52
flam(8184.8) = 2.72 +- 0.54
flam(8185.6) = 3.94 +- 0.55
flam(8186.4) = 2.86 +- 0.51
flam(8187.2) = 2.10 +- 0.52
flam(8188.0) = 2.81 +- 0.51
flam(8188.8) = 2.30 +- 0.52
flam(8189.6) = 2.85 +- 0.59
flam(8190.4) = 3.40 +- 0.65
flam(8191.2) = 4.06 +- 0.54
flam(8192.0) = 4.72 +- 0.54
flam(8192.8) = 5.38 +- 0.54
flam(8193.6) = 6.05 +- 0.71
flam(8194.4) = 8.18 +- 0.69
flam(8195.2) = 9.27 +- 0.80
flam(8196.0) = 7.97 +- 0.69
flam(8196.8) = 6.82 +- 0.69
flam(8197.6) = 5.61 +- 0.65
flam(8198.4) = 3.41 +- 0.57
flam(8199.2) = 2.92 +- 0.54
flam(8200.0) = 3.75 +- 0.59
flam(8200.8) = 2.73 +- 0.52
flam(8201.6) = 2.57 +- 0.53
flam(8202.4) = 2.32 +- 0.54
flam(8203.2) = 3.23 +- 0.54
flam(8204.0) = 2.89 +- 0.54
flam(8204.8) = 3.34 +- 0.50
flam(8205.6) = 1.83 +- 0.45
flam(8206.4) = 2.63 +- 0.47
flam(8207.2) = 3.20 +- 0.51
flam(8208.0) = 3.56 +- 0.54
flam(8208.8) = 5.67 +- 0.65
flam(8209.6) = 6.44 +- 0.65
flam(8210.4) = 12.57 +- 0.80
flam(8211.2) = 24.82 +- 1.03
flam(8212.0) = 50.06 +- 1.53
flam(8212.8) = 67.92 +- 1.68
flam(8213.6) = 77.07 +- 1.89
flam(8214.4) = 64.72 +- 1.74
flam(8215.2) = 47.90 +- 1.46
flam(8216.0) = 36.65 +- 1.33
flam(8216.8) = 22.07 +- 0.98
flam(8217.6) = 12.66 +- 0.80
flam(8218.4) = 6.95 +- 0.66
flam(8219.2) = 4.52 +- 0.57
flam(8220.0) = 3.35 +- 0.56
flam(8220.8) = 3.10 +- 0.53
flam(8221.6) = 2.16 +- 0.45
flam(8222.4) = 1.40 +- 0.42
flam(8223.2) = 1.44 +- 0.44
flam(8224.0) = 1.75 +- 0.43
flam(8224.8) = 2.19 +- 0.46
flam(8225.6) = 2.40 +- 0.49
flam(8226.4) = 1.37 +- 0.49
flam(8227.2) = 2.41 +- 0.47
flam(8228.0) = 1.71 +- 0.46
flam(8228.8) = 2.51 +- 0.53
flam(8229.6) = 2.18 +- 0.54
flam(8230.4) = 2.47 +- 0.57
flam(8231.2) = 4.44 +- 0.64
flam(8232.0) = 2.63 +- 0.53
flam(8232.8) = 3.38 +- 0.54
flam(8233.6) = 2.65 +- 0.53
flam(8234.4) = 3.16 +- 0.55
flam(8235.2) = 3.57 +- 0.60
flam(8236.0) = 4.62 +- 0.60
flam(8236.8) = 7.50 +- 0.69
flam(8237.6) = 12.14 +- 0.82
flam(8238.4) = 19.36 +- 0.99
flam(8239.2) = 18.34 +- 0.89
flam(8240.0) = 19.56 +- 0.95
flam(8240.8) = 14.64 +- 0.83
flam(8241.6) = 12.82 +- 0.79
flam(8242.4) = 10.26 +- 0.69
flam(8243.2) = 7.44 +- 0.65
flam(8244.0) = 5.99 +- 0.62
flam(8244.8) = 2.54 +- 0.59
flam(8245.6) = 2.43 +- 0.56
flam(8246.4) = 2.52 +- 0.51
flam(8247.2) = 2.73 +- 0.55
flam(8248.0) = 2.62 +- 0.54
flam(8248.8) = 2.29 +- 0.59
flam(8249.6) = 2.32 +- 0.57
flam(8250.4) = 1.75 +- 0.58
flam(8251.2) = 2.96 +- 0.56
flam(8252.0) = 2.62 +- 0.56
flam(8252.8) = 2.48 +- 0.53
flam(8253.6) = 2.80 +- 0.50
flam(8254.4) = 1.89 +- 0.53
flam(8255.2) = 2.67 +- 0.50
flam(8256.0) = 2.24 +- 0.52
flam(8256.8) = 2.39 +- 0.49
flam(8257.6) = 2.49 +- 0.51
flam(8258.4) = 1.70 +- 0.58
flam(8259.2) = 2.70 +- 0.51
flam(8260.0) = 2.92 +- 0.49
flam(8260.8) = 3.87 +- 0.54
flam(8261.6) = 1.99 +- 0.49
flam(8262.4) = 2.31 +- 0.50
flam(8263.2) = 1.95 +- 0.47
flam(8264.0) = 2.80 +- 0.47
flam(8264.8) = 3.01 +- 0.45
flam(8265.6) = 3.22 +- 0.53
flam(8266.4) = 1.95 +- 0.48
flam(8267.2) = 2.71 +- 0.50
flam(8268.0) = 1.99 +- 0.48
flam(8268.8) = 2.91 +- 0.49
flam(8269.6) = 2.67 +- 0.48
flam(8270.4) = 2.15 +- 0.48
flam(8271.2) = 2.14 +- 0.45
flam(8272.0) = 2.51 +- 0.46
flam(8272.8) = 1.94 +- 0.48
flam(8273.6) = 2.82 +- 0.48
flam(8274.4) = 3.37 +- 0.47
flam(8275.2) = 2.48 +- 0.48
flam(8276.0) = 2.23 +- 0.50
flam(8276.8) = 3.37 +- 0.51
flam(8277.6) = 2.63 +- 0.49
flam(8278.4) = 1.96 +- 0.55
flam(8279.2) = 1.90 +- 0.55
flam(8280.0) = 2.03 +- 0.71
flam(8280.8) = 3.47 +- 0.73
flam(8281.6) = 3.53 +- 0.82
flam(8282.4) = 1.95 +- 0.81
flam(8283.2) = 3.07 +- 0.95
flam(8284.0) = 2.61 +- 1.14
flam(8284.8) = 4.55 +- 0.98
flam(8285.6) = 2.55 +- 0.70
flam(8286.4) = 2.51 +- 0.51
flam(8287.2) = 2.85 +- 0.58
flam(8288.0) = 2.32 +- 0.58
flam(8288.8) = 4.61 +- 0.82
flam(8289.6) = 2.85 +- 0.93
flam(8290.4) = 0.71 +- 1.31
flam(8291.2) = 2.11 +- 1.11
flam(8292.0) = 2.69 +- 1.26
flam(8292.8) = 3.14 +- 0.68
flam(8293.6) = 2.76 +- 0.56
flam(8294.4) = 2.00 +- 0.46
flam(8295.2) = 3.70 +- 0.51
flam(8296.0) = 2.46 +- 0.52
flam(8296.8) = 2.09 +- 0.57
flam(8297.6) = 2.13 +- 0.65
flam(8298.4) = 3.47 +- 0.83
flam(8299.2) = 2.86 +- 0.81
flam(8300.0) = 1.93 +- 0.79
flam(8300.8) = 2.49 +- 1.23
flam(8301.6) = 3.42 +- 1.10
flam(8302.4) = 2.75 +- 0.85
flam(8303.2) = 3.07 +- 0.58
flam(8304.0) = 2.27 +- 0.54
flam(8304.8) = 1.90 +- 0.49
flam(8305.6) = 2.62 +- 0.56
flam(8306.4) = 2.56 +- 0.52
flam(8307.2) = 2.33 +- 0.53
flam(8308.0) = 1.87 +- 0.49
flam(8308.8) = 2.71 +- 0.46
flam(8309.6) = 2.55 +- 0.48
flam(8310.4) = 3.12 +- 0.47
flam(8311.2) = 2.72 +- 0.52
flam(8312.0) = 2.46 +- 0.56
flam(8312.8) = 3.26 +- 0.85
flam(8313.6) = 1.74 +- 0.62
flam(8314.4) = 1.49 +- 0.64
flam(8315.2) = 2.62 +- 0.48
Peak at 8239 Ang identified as [N II]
